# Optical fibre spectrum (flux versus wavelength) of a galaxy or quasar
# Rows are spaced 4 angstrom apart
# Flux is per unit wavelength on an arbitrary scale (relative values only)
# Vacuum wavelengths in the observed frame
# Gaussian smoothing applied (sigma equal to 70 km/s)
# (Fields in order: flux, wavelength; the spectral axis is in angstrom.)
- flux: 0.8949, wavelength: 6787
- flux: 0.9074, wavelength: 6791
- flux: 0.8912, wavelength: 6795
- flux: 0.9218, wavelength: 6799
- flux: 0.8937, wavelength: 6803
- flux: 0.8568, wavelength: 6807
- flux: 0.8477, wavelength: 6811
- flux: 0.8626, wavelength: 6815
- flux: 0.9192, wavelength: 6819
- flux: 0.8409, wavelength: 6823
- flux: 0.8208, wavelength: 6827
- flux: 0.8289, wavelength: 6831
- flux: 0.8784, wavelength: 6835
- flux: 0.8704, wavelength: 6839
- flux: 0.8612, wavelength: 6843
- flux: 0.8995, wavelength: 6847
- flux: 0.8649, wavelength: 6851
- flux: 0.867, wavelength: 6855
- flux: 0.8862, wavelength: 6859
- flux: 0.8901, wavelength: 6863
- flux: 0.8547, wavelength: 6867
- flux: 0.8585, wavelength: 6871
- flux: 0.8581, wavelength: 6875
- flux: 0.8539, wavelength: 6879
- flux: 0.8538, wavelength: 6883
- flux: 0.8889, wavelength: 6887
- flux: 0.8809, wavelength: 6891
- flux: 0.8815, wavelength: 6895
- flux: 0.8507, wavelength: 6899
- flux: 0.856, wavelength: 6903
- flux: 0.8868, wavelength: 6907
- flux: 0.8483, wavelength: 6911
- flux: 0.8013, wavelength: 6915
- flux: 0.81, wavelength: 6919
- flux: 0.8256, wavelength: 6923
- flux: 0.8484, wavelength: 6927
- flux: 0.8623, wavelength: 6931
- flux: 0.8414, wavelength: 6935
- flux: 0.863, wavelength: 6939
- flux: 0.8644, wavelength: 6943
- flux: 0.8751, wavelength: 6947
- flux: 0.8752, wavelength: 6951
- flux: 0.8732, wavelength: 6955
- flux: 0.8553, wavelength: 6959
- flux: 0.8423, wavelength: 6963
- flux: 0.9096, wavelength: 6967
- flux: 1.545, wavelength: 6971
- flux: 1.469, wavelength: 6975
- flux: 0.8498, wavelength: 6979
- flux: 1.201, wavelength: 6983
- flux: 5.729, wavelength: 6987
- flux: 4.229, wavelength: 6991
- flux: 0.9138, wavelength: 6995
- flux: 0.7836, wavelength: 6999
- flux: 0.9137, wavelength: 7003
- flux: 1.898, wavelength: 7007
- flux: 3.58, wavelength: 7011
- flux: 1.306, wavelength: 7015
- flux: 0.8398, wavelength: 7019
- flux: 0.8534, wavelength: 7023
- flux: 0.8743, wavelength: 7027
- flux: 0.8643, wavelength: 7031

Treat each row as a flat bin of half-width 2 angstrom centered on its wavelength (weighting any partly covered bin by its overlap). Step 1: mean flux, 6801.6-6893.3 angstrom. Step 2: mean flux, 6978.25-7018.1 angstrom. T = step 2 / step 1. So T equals 2.5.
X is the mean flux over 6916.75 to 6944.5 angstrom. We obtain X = 0.844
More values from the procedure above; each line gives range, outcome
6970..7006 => 1.97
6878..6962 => 0.857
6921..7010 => 1.38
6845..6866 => 0.88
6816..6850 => 0.865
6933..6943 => 0.855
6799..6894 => 0.868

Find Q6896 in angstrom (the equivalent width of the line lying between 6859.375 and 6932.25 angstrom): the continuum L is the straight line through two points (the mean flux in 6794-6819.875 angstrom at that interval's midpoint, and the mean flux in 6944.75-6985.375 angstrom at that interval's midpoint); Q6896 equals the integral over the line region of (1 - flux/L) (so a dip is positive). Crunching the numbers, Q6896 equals 9.7 angstrom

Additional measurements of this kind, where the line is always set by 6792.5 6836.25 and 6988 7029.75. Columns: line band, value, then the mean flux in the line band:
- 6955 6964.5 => 4.06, 0.854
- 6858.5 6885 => 5.95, 0.864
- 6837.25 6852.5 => 1.92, 0.874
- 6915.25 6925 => 3.74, 0.815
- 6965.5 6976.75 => 1.62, 1.32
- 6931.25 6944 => 4.94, 0.856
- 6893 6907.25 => 4.27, 0.867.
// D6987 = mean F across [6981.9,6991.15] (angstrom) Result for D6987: 3.86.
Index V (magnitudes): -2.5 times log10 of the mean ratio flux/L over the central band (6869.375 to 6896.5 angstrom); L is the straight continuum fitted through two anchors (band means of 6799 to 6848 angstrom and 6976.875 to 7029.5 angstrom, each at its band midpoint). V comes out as 0.339 mag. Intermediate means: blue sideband 0.867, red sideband 1.83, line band 0.868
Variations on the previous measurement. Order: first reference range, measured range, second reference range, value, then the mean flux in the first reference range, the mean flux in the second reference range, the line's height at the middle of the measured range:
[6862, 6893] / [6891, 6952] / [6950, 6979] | 0.12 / 0.867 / 1.04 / 0.957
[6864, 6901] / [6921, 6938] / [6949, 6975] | 0.13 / 0.865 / 1.02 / 0.957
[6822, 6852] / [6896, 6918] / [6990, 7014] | 0.47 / 0.858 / 1.93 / 1.31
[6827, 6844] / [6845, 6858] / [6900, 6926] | -0.03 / 0.855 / 0.839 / 0.852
